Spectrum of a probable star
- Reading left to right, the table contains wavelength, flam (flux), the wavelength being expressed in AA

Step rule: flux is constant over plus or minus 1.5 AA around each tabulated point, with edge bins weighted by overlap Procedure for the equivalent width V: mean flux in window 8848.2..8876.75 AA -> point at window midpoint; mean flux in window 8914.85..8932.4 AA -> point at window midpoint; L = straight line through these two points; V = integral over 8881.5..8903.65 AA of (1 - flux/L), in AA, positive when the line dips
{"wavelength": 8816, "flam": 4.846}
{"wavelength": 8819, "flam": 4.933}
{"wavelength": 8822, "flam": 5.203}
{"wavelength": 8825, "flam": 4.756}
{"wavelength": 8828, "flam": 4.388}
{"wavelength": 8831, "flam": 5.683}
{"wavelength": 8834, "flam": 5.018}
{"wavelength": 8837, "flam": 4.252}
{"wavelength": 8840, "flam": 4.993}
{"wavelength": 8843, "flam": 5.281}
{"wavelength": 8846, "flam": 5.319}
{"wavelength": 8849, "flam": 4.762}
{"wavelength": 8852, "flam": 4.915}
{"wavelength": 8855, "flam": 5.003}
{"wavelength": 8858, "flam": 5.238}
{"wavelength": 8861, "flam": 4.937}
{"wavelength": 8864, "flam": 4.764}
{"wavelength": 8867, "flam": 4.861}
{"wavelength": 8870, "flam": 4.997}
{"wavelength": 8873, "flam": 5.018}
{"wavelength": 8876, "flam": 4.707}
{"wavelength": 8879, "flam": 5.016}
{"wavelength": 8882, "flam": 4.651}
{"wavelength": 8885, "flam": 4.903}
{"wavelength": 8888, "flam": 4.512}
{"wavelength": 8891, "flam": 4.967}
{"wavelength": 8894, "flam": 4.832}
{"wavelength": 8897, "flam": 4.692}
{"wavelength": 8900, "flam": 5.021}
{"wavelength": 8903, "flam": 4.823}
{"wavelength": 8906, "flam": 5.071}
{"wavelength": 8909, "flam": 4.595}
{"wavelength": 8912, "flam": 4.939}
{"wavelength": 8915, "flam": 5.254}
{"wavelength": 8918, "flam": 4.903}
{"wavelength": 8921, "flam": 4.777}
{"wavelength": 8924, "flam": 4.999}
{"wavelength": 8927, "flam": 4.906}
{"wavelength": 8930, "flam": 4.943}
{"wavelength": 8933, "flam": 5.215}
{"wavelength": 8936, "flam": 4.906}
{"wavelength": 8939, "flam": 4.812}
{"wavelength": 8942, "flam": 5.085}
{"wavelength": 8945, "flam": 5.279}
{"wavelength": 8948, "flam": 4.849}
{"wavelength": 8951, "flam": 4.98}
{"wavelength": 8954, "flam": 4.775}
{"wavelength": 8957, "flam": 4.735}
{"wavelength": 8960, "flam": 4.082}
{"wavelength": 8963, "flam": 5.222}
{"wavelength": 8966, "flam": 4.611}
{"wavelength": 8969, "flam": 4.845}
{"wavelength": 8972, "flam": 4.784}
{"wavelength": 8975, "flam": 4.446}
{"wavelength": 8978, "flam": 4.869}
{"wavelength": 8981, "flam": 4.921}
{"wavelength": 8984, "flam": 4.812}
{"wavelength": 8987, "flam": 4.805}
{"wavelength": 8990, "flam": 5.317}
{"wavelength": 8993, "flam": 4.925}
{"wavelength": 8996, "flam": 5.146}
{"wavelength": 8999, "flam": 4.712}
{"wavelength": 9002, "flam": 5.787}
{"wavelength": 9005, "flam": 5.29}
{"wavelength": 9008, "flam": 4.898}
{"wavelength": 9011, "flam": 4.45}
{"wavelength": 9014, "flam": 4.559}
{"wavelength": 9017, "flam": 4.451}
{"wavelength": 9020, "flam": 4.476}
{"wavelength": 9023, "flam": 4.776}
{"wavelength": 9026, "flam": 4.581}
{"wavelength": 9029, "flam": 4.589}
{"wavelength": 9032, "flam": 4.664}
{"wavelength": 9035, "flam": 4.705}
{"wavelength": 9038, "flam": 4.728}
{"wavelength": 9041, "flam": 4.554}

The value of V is 0.6 AA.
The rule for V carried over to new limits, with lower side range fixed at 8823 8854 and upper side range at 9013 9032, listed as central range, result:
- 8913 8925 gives -0.49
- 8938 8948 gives -0.64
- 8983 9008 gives -2.49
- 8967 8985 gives -0.40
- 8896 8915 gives -0.33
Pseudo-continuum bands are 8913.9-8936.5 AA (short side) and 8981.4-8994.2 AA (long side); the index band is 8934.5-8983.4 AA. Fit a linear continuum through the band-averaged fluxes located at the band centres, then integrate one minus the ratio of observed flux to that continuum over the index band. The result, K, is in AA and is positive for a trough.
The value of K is 1.46 AA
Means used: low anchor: 4.99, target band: 4.82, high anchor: 4.96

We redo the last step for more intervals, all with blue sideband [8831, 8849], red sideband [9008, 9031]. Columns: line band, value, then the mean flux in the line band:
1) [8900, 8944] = -1.24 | 4.95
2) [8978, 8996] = -1.19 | 4.96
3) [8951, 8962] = 0.25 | 4.62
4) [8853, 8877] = 0.04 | 4.94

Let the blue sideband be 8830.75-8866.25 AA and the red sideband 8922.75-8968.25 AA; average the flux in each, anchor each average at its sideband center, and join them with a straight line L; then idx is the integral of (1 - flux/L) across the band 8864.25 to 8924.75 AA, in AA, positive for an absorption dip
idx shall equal 0.8 AA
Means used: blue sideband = 4.99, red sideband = 4.89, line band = 4.87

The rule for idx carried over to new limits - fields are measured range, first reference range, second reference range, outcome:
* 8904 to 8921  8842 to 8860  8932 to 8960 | 0.1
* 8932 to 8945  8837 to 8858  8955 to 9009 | -0.3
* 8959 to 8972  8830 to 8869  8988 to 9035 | 0.4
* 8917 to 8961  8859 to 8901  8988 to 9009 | 0.9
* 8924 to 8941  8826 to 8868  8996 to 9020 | -0.2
